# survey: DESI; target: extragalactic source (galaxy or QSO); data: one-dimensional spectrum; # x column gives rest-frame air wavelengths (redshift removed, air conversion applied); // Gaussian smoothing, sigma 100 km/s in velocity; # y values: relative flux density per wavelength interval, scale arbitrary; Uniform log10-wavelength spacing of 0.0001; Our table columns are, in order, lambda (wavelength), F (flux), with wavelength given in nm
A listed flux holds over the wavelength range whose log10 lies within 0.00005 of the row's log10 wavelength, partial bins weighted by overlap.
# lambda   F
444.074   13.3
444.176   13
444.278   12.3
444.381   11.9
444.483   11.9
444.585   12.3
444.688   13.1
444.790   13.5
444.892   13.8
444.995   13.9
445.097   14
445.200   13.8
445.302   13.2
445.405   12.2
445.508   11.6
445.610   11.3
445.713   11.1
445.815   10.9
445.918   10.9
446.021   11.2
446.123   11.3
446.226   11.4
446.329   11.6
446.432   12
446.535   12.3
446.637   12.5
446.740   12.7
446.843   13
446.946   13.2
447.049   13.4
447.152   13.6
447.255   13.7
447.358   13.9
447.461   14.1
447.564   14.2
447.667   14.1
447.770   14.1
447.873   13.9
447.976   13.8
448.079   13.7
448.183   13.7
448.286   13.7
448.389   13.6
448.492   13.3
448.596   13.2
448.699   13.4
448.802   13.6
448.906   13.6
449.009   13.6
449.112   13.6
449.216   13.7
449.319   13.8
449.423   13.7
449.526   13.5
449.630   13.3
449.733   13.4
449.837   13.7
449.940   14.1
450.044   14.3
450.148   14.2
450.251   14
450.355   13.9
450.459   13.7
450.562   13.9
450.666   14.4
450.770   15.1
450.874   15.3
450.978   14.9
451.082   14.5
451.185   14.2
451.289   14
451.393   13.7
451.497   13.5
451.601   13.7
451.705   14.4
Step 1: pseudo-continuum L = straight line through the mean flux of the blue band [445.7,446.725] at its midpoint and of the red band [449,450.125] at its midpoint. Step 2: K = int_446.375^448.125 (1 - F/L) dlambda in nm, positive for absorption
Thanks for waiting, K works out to -0.17 nm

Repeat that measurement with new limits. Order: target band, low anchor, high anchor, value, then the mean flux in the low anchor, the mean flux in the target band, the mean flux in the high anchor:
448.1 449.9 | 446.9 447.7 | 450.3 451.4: 0.06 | 13.8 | 13.6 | 14.4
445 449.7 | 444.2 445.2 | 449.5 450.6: 0.14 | 13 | 13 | 13.8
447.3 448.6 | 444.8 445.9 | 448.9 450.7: -0.05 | 12.6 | 13.8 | 13.8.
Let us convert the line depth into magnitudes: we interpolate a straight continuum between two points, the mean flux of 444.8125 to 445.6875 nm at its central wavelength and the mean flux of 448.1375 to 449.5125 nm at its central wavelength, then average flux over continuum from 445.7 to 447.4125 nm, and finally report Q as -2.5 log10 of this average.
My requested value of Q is 0.07 mag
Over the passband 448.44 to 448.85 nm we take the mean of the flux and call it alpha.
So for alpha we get 13.4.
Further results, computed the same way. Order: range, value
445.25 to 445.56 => 12.3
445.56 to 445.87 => 11.1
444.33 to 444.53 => 11.9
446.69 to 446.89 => 12.8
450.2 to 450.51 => 13.8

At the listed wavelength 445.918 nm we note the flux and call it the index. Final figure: 10.9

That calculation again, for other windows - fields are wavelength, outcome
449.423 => 13.7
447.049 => 13.4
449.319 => 13.8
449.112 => 13.6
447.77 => 14.1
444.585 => 12.3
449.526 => 13.5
